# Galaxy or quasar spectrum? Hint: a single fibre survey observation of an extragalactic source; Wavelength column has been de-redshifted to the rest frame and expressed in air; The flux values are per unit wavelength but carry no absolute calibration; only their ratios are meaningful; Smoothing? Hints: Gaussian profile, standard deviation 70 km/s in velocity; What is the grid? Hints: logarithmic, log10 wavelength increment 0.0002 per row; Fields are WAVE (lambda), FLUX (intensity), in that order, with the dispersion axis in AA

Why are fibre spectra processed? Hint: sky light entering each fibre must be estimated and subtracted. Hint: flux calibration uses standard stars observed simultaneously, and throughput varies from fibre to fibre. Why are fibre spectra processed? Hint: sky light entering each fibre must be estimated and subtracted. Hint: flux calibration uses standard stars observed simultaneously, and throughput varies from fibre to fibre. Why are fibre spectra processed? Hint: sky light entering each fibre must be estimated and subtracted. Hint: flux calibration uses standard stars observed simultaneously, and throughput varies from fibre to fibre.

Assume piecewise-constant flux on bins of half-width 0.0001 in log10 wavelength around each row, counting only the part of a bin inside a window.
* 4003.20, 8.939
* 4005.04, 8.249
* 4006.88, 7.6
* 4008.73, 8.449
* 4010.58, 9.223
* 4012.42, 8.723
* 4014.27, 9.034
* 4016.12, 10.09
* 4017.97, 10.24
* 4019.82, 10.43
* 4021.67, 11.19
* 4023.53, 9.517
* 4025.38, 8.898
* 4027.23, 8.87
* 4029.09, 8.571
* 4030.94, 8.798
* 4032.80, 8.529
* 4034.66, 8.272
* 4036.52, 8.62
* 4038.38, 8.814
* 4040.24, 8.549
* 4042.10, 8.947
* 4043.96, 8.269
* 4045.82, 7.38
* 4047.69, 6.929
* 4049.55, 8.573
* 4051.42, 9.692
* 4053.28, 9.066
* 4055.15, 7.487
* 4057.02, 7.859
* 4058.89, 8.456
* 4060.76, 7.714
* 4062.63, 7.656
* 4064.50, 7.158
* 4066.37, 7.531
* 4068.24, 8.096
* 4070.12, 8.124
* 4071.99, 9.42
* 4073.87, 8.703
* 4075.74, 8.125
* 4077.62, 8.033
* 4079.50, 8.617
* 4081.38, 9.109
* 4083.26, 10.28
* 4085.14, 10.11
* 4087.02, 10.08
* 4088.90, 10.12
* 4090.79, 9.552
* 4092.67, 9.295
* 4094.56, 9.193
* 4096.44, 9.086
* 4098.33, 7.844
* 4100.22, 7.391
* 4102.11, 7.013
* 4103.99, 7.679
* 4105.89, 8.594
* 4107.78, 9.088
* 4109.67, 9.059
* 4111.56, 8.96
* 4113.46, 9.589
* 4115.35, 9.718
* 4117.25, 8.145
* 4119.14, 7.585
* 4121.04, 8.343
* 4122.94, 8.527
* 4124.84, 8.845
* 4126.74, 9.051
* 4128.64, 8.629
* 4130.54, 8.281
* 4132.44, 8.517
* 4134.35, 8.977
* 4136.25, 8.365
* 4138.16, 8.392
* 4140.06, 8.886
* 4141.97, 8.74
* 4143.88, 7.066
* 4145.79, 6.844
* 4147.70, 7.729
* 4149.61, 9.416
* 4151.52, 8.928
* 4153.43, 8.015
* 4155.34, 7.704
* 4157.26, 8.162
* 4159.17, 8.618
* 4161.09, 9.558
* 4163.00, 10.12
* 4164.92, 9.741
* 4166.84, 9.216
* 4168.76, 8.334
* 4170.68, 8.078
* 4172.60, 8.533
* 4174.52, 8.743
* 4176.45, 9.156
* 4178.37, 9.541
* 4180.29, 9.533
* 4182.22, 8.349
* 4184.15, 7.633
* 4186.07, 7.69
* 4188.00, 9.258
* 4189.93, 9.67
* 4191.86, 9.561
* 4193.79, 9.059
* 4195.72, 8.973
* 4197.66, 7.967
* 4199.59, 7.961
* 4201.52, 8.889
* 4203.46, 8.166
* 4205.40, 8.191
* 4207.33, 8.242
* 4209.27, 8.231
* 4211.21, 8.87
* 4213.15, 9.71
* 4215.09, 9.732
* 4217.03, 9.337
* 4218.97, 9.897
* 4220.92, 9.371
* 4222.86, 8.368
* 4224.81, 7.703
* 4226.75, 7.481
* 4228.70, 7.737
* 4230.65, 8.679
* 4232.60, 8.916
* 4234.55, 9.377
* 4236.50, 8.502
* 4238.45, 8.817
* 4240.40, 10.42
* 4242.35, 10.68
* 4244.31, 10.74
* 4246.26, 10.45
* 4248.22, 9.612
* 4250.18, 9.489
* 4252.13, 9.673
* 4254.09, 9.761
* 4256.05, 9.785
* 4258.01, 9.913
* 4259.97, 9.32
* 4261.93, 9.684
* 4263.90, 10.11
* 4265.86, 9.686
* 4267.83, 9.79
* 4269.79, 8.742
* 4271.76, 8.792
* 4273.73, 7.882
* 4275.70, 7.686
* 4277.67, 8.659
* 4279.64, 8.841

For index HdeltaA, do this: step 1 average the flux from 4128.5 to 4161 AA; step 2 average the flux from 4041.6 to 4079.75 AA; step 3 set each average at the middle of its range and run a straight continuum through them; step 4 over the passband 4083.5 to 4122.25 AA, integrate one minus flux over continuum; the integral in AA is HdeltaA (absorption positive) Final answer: -2.8 AA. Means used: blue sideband 8.17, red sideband 8.33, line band 8.85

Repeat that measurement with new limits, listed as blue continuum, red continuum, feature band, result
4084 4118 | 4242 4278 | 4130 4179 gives 2.79 AA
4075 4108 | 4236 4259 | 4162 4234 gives 5.66 AA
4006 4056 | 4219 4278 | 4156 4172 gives 0.22 AA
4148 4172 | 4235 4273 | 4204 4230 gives 1.80 AA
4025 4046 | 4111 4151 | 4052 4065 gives 0.87 AA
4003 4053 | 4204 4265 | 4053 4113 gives 2.60 AA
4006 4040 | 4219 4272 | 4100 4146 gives 3.75 AA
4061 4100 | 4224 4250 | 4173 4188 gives 0.56 AA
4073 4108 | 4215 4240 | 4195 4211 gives 0.79 AA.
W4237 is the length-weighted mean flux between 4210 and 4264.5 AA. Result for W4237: 9.35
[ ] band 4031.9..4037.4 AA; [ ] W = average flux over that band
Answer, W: 8.47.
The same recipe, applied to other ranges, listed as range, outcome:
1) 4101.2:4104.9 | 7.36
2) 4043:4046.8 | 7.82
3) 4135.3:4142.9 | 8.6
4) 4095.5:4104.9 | 7.81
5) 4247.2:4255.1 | 9.64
